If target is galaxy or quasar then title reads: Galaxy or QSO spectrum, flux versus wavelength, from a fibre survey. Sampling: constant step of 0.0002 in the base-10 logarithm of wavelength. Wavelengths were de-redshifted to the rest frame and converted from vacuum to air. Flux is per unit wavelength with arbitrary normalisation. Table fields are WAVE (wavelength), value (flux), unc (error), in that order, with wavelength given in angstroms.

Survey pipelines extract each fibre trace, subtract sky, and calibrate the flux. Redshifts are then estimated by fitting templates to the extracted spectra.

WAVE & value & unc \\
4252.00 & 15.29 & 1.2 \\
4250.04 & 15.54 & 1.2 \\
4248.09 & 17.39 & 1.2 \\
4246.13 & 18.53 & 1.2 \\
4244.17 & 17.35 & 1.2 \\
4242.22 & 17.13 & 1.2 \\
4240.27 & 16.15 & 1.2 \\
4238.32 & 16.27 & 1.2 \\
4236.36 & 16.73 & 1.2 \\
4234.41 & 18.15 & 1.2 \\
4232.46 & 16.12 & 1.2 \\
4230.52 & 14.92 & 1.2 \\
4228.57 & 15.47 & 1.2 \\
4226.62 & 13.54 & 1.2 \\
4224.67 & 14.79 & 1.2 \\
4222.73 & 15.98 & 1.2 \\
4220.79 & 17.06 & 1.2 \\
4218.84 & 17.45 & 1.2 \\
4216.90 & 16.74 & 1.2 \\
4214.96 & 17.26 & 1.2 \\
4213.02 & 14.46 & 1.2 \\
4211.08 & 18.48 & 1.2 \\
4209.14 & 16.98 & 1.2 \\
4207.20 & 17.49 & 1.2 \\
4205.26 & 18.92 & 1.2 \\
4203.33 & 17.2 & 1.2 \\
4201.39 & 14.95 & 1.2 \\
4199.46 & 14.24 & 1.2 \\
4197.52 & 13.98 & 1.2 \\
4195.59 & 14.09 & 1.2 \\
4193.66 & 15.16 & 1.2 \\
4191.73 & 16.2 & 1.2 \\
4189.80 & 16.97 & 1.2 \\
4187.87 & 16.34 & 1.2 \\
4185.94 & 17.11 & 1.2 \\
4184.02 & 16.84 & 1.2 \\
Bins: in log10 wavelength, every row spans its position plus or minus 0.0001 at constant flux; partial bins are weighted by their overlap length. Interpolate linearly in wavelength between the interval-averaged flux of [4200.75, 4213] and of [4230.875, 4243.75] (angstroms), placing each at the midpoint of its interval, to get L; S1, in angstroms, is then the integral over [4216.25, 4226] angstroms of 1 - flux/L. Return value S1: 0.4 angstroms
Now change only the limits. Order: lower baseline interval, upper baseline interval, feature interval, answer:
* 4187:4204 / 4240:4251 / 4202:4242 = -0.55 angstroms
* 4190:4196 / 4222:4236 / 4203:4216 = -1.43 angstroms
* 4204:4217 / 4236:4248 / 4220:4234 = 1.34 angstroms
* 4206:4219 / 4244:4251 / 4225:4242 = 1.17 angstroms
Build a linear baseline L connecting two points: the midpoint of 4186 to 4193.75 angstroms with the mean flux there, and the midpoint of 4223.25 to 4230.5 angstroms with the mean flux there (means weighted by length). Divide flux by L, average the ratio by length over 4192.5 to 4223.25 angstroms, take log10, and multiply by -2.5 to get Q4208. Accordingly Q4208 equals -0.05 mag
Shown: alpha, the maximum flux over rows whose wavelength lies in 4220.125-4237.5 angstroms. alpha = 18.15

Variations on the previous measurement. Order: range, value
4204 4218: 18.92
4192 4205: 17.2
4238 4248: 18.53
